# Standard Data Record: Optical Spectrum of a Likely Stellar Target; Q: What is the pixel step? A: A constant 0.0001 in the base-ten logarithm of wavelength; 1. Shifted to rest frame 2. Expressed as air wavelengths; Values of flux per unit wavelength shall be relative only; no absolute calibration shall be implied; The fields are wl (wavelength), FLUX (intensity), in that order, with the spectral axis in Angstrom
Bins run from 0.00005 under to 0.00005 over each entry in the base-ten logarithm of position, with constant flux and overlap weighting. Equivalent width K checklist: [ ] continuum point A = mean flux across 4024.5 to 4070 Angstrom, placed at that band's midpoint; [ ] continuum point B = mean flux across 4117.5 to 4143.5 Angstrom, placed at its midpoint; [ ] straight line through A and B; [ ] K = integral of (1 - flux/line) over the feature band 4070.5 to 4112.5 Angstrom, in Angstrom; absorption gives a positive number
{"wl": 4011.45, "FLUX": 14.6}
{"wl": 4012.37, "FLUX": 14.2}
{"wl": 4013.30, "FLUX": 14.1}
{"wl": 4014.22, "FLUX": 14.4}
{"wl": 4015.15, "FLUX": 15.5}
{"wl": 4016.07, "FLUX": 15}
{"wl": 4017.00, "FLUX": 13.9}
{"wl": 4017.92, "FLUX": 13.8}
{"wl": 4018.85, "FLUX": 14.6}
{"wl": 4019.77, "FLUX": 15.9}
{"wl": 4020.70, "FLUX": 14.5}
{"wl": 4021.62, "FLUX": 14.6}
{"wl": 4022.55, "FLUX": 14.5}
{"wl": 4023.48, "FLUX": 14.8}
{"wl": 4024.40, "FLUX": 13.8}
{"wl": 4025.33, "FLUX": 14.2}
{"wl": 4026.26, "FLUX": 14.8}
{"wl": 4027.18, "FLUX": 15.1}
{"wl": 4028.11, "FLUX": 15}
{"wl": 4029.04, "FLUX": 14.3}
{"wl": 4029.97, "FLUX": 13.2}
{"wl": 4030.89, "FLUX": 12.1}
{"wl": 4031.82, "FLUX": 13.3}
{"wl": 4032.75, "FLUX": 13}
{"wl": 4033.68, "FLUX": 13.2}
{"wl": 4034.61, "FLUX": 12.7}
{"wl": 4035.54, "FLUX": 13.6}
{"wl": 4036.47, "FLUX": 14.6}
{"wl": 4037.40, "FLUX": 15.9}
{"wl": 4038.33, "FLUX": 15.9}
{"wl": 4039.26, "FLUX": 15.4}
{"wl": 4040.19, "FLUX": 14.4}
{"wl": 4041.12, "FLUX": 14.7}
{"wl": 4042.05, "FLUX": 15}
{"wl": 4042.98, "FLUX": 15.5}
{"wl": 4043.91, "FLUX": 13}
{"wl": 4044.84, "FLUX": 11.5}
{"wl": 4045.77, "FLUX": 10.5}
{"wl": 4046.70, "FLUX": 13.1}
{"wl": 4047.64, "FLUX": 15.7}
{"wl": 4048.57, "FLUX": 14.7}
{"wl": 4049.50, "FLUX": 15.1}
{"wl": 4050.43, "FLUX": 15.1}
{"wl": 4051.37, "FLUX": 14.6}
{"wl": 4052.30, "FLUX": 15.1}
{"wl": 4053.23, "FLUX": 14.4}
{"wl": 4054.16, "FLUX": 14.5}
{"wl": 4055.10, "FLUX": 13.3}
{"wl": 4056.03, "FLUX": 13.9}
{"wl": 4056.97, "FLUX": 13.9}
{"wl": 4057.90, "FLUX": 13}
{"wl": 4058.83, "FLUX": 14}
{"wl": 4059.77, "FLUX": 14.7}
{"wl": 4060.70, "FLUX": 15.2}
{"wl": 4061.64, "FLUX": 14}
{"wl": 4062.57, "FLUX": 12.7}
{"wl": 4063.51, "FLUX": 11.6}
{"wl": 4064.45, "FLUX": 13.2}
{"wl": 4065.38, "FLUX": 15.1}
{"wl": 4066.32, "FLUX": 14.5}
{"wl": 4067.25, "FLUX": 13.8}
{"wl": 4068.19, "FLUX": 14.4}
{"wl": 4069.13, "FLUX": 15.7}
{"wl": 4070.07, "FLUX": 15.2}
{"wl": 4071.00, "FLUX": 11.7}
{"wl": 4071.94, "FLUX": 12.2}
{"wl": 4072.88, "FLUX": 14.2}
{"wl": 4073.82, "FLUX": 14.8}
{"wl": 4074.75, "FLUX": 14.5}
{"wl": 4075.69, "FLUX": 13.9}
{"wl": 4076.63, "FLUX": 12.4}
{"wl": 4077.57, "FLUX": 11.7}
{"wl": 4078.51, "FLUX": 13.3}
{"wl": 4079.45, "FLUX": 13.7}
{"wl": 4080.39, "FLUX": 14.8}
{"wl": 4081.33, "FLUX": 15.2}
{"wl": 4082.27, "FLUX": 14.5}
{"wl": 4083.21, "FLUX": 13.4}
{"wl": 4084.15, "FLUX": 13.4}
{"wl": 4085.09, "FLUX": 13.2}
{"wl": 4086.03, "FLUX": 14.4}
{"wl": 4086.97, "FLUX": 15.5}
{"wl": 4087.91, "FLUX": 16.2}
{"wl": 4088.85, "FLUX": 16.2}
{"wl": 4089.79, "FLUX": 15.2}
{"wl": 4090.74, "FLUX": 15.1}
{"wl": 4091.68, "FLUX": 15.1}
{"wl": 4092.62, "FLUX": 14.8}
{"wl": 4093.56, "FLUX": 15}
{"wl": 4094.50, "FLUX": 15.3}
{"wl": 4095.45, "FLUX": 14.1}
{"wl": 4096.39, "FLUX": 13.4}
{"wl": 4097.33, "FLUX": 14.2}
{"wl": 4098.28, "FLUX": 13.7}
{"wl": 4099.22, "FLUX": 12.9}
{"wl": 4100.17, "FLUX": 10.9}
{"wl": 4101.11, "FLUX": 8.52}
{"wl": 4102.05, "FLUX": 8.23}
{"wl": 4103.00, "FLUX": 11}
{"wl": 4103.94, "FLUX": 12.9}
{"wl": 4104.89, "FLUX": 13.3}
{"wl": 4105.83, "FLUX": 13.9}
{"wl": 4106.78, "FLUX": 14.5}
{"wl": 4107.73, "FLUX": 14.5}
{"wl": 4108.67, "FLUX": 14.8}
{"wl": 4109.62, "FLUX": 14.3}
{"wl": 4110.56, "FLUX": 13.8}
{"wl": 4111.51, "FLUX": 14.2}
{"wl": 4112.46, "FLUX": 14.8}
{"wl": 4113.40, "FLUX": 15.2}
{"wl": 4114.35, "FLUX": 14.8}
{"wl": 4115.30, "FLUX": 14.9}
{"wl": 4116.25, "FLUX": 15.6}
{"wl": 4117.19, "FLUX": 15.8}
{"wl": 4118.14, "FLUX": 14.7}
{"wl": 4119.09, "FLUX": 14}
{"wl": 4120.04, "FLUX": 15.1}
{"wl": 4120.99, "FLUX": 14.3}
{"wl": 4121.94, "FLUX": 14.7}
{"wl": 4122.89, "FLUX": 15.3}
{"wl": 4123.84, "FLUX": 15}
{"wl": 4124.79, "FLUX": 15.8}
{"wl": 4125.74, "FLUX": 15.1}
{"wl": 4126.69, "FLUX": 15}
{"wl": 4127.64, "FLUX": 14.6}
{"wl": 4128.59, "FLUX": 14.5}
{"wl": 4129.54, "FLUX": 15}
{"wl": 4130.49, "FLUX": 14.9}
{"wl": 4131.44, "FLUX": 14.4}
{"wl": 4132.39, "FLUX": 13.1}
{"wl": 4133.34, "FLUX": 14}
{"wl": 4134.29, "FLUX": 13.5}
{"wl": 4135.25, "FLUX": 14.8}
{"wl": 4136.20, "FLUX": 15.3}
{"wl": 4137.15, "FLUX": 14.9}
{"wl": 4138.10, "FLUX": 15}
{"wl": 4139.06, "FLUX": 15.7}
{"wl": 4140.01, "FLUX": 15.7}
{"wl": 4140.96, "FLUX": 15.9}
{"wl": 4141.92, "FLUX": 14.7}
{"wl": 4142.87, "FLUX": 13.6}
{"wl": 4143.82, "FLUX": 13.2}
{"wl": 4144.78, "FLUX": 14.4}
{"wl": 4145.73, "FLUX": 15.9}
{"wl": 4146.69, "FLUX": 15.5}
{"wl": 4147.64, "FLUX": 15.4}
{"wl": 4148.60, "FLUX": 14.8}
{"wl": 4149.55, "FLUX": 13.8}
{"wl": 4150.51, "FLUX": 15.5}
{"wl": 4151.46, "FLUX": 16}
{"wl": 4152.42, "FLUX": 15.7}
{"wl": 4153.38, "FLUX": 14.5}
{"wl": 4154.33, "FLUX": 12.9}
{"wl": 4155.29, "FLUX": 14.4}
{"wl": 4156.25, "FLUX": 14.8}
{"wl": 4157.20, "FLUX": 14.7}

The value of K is 2.1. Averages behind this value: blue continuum 14.1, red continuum 14.8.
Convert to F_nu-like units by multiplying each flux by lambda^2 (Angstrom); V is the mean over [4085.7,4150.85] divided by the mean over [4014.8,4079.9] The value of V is 1.1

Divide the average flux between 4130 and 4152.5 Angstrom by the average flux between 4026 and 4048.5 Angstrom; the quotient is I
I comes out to 1.06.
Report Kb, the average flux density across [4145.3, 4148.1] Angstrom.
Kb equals 15.6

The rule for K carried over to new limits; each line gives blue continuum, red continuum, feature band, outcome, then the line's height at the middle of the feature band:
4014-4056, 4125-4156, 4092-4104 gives 1.52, 14.6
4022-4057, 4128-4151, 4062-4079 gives 0.85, 14.3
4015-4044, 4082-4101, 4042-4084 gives 1.13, 14.3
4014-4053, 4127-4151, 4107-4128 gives -0.27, 14.6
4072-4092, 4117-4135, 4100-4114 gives 1.39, 14.5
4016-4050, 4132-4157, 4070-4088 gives 0.72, 14.4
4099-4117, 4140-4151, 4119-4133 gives -0.66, 14.1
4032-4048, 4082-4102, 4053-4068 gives 0.08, 13.9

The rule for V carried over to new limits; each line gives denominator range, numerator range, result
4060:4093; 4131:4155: 1.08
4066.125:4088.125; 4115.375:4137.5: 1.08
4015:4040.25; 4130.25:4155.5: 1.09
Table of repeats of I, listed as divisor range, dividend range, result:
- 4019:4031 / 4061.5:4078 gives 0.94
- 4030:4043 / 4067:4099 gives 1.01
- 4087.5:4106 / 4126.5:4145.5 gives 1.08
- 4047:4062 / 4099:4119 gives 0.94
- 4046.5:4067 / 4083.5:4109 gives 0.97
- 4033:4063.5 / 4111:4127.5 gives 1.06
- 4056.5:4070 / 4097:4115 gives 0.94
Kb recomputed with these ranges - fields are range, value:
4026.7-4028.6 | 15.1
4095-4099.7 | 13.7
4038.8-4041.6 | 14.8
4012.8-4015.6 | 14.6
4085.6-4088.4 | 15.4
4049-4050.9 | 15.1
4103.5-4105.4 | 13.1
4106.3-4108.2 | 14.5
